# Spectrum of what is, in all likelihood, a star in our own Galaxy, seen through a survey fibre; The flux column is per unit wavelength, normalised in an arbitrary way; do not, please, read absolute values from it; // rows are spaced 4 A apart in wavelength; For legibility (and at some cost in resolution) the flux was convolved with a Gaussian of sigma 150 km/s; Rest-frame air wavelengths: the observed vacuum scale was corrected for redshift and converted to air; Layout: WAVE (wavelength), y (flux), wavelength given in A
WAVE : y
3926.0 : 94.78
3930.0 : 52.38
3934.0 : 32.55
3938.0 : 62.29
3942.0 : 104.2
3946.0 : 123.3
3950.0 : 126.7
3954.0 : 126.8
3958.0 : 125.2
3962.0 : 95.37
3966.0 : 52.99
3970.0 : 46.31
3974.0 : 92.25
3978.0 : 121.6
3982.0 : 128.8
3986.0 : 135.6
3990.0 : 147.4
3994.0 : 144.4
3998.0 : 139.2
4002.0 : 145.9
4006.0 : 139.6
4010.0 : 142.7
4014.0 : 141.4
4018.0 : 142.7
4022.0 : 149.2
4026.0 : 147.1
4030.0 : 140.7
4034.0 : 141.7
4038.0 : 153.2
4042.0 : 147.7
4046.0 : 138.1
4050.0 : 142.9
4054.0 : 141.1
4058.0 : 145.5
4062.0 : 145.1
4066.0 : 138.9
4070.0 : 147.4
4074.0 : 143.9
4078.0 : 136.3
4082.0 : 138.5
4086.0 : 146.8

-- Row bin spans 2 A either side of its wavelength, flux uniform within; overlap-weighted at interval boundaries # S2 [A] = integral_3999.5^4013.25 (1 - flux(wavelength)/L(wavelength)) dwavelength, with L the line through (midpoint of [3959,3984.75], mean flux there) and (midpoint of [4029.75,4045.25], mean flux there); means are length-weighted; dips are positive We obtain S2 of -2.5 A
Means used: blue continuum 92.3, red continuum 146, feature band 142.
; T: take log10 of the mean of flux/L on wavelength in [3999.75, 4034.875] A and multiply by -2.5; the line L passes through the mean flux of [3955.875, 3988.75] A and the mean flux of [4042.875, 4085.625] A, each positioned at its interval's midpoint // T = -0.19 mag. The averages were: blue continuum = 101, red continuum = 142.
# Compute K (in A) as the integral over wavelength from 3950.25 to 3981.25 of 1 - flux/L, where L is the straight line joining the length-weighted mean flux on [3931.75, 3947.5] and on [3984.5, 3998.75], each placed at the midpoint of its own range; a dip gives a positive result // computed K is 3.08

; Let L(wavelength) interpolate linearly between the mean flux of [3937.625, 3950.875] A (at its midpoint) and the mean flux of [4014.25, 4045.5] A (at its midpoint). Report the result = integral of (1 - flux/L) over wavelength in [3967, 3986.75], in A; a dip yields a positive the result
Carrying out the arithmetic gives 3.6 A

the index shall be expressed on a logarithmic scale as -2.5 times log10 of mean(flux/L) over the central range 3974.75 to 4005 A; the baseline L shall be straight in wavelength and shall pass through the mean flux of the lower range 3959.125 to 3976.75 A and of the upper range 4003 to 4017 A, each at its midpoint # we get -0.23 mag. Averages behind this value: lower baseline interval 76.5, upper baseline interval 142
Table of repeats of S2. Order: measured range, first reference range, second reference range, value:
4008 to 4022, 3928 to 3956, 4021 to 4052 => -1.1 A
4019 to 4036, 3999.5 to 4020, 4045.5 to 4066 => -0.3 A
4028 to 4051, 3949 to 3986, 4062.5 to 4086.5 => -2.7 A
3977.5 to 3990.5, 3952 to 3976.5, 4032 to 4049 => -3.5 A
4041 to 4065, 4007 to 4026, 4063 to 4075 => 0.1 A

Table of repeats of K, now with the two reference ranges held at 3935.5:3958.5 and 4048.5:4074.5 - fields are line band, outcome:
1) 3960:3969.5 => 3.7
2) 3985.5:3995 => -1.7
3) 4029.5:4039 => -0.7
